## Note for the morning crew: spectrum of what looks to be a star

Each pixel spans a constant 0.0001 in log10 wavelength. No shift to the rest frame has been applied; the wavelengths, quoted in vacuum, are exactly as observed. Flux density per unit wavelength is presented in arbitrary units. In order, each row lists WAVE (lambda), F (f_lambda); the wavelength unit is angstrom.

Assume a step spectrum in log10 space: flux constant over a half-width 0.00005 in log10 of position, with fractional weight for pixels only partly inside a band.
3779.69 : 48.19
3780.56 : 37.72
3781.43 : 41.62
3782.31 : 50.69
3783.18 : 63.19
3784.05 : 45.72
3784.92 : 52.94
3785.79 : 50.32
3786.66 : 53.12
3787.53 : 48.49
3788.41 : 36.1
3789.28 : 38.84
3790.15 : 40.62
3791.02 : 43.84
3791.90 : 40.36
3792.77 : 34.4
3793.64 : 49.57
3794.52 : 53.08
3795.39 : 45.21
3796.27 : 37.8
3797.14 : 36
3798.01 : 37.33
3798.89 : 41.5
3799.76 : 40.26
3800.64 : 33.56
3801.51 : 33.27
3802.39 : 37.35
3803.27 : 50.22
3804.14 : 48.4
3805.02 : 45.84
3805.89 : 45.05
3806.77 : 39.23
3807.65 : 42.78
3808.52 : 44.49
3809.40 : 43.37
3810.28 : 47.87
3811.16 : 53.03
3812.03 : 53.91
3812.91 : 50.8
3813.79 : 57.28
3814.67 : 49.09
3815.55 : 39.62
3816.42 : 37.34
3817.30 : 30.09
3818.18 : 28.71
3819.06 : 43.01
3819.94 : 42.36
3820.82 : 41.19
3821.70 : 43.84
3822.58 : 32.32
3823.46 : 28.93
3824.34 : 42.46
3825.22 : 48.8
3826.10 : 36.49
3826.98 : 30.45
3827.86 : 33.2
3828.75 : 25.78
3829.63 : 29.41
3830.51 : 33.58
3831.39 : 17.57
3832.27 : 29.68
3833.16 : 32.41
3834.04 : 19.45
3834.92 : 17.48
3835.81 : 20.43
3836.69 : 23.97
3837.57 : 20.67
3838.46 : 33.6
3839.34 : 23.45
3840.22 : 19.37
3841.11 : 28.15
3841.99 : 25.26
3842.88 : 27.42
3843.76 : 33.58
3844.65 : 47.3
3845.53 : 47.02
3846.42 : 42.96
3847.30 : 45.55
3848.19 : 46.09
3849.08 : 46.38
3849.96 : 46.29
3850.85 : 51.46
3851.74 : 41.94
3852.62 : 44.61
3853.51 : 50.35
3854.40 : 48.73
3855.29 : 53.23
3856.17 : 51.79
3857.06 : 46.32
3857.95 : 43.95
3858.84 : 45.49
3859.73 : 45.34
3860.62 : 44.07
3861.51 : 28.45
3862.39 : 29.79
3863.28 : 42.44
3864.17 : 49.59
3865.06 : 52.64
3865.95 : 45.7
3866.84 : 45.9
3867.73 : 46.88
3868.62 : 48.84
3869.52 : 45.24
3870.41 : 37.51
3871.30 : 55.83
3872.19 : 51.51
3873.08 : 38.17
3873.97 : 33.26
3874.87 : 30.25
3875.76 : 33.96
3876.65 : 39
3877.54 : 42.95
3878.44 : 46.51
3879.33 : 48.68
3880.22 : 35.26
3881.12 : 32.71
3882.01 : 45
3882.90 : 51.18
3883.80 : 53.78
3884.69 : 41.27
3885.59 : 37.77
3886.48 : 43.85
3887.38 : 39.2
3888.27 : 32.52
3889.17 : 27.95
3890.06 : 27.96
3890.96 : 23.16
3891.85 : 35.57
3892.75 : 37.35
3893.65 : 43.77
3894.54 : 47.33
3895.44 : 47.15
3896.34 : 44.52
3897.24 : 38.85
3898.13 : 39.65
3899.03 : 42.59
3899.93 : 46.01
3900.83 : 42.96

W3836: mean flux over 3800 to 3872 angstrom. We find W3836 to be 39.7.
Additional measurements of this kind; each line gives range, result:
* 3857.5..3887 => 42.8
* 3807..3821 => 44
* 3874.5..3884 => 41.5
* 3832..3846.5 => 28.6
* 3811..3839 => 35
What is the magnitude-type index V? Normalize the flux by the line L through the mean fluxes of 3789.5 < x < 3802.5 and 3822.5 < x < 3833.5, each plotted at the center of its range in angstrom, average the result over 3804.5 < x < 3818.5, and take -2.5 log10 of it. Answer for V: -0.21 mag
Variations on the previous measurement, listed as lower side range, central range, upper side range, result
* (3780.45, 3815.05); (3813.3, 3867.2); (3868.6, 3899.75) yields 0.129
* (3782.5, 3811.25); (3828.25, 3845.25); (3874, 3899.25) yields 0.480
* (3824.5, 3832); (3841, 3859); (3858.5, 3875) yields -0.137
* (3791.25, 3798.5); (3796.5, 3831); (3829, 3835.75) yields -0.212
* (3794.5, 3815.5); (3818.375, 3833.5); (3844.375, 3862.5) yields 0.275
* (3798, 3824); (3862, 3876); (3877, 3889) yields -0.028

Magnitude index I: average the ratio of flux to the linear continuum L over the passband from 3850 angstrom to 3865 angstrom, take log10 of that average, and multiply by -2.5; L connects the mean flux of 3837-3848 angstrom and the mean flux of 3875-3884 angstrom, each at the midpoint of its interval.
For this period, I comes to -0.224 mag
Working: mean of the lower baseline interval 33.1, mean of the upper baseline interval 42.2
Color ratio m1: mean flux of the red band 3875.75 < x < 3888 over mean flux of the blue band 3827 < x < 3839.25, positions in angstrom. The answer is 1.63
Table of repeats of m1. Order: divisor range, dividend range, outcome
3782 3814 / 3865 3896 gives 0.92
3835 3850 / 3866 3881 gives 1.27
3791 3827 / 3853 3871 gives 1.08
